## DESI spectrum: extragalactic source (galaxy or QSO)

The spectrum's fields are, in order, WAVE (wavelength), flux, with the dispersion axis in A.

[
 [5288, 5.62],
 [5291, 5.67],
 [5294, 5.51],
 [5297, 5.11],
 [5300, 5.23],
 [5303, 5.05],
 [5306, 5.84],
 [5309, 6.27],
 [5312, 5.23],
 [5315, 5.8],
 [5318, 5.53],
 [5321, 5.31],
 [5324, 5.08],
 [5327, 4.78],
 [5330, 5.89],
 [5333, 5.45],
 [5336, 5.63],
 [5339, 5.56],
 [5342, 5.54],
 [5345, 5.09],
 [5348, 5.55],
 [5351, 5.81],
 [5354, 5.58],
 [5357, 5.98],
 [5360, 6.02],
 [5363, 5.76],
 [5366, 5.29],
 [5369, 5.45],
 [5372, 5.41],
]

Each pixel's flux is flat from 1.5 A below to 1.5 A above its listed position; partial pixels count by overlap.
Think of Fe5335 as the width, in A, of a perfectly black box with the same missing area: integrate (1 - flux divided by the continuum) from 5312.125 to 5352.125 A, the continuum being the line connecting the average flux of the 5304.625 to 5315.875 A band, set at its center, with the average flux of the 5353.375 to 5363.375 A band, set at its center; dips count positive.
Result 2.5 A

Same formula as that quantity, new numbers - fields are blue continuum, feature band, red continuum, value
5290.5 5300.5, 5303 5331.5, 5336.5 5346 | -0.5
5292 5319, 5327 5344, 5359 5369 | 0.2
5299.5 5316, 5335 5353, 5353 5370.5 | 0.4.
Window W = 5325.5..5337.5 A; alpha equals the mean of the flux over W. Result 5.44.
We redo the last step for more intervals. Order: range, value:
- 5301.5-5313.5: 5.6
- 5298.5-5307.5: 5.37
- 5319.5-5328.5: 5.06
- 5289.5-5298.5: 5.43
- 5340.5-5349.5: 5.39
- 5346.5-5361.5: 5.79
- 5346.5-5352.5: 5.68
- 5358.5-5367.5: 5.69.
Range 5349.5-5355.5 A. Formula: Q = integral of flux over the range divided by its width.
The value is 5.7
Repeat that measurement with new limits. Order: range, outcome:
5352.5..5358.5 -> 5.78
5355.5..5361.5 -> 6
